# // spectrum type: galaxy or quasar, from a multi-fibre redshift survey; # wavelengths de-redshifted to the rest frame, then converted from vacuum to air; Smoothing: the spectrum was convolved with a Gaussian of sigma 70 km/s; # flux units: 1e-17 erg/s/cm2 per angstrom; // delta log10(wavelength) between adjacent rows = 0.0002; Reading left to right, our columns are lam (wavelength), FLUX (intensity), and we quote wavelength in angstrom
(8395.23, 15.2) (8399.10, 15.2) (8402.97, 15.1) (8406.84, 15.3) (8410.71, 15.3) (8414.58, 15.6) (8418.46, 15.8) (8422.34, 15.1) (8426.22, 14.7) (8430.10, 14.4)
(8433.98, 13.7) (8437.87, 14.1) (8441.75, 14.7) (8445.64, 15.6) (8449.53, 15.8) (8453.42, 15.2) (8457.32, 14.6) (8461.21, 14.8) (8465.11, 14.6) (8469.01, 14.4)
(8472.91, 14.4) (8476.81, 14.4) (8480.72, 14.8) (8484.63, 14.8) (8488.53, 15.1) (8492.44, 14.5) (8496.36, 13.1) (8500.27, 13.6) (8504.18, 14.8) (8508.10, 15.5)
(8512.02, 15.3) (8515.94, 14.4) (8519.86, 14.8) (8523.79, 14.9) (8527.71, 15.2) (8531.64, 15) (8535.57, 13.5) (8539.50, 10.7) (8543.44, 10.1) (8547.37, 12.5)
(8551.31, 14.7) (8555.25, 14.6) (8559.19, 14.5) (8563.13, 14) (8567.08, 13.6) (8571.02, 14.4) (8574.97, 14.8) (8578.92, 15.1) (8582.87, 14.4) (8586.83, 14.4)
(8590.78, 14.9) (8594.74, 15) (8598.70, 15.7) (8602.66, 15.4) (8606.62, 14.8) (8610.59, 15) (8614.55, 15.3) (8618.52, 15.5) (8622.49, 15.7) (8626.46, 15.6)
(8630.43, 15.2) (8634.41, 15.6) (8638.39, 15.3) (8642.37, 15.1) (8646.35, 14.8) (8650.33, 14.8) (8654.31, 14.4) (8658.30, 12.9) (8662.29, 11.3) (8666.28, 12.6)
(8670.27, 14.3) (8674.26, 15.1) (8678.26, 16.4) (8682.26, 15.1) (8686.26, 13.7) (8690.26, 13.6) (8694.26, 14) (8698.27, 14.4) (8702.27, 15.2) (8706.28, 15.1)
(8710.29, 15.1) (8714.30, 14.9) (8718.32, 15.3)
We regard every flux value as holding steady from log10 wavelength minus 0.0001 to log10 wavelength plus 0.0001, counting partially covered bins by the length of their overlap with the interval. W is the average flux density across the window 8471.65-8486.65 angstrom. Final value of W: 14.6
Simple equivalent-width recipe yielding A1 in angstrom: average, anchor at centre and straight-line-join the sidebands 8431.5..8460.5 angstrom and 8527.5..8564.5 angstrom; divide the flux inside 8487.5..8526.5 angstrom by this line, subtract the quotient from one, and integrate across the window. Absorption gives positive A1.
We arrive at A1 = -1.9 angstrom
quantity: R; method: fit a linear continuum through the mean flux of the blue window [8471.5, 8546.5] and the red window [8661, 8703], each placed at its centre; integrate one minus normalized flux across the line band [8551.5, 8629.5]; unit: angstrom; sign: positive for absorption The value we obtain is -4.0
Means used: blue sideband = 14.1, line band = 14.9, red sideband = 14.2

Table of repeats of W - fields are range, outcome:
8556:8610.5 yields 14.7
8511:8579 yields 14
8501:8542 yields 14.3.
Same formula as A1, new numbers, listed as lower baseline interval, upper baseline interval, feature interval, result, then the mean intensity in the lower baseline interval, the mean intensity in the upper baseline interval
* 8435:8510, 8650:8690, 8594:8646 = -4.2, 14.7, 14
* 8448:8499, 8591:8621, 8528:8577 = 4.6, 14.6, 15.2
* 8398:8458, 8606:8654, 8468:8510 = 1.6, 15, 15.2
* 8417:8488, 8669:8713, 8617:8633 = -0.8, 14.8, 14.7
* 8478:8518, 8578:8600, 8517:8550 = 2.9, 14.6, 14.9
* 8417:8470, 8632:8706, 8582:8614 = -1.0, 14.8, 14.4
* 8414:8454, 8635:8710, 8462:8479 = 0.4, 14.9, 14.4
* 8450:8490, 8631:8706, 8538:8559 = 2.7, 14.7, 14.4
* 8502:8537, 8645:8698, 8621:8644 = -1.8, 14.8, 14.1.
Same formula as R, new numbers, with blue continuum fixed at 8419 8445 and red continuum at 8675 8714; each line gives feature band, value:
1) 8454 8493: -0.15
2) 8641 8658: 0.17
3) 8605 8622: -0.59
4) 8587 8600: -0.33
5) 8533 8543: 1.83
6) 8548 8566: 0.49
